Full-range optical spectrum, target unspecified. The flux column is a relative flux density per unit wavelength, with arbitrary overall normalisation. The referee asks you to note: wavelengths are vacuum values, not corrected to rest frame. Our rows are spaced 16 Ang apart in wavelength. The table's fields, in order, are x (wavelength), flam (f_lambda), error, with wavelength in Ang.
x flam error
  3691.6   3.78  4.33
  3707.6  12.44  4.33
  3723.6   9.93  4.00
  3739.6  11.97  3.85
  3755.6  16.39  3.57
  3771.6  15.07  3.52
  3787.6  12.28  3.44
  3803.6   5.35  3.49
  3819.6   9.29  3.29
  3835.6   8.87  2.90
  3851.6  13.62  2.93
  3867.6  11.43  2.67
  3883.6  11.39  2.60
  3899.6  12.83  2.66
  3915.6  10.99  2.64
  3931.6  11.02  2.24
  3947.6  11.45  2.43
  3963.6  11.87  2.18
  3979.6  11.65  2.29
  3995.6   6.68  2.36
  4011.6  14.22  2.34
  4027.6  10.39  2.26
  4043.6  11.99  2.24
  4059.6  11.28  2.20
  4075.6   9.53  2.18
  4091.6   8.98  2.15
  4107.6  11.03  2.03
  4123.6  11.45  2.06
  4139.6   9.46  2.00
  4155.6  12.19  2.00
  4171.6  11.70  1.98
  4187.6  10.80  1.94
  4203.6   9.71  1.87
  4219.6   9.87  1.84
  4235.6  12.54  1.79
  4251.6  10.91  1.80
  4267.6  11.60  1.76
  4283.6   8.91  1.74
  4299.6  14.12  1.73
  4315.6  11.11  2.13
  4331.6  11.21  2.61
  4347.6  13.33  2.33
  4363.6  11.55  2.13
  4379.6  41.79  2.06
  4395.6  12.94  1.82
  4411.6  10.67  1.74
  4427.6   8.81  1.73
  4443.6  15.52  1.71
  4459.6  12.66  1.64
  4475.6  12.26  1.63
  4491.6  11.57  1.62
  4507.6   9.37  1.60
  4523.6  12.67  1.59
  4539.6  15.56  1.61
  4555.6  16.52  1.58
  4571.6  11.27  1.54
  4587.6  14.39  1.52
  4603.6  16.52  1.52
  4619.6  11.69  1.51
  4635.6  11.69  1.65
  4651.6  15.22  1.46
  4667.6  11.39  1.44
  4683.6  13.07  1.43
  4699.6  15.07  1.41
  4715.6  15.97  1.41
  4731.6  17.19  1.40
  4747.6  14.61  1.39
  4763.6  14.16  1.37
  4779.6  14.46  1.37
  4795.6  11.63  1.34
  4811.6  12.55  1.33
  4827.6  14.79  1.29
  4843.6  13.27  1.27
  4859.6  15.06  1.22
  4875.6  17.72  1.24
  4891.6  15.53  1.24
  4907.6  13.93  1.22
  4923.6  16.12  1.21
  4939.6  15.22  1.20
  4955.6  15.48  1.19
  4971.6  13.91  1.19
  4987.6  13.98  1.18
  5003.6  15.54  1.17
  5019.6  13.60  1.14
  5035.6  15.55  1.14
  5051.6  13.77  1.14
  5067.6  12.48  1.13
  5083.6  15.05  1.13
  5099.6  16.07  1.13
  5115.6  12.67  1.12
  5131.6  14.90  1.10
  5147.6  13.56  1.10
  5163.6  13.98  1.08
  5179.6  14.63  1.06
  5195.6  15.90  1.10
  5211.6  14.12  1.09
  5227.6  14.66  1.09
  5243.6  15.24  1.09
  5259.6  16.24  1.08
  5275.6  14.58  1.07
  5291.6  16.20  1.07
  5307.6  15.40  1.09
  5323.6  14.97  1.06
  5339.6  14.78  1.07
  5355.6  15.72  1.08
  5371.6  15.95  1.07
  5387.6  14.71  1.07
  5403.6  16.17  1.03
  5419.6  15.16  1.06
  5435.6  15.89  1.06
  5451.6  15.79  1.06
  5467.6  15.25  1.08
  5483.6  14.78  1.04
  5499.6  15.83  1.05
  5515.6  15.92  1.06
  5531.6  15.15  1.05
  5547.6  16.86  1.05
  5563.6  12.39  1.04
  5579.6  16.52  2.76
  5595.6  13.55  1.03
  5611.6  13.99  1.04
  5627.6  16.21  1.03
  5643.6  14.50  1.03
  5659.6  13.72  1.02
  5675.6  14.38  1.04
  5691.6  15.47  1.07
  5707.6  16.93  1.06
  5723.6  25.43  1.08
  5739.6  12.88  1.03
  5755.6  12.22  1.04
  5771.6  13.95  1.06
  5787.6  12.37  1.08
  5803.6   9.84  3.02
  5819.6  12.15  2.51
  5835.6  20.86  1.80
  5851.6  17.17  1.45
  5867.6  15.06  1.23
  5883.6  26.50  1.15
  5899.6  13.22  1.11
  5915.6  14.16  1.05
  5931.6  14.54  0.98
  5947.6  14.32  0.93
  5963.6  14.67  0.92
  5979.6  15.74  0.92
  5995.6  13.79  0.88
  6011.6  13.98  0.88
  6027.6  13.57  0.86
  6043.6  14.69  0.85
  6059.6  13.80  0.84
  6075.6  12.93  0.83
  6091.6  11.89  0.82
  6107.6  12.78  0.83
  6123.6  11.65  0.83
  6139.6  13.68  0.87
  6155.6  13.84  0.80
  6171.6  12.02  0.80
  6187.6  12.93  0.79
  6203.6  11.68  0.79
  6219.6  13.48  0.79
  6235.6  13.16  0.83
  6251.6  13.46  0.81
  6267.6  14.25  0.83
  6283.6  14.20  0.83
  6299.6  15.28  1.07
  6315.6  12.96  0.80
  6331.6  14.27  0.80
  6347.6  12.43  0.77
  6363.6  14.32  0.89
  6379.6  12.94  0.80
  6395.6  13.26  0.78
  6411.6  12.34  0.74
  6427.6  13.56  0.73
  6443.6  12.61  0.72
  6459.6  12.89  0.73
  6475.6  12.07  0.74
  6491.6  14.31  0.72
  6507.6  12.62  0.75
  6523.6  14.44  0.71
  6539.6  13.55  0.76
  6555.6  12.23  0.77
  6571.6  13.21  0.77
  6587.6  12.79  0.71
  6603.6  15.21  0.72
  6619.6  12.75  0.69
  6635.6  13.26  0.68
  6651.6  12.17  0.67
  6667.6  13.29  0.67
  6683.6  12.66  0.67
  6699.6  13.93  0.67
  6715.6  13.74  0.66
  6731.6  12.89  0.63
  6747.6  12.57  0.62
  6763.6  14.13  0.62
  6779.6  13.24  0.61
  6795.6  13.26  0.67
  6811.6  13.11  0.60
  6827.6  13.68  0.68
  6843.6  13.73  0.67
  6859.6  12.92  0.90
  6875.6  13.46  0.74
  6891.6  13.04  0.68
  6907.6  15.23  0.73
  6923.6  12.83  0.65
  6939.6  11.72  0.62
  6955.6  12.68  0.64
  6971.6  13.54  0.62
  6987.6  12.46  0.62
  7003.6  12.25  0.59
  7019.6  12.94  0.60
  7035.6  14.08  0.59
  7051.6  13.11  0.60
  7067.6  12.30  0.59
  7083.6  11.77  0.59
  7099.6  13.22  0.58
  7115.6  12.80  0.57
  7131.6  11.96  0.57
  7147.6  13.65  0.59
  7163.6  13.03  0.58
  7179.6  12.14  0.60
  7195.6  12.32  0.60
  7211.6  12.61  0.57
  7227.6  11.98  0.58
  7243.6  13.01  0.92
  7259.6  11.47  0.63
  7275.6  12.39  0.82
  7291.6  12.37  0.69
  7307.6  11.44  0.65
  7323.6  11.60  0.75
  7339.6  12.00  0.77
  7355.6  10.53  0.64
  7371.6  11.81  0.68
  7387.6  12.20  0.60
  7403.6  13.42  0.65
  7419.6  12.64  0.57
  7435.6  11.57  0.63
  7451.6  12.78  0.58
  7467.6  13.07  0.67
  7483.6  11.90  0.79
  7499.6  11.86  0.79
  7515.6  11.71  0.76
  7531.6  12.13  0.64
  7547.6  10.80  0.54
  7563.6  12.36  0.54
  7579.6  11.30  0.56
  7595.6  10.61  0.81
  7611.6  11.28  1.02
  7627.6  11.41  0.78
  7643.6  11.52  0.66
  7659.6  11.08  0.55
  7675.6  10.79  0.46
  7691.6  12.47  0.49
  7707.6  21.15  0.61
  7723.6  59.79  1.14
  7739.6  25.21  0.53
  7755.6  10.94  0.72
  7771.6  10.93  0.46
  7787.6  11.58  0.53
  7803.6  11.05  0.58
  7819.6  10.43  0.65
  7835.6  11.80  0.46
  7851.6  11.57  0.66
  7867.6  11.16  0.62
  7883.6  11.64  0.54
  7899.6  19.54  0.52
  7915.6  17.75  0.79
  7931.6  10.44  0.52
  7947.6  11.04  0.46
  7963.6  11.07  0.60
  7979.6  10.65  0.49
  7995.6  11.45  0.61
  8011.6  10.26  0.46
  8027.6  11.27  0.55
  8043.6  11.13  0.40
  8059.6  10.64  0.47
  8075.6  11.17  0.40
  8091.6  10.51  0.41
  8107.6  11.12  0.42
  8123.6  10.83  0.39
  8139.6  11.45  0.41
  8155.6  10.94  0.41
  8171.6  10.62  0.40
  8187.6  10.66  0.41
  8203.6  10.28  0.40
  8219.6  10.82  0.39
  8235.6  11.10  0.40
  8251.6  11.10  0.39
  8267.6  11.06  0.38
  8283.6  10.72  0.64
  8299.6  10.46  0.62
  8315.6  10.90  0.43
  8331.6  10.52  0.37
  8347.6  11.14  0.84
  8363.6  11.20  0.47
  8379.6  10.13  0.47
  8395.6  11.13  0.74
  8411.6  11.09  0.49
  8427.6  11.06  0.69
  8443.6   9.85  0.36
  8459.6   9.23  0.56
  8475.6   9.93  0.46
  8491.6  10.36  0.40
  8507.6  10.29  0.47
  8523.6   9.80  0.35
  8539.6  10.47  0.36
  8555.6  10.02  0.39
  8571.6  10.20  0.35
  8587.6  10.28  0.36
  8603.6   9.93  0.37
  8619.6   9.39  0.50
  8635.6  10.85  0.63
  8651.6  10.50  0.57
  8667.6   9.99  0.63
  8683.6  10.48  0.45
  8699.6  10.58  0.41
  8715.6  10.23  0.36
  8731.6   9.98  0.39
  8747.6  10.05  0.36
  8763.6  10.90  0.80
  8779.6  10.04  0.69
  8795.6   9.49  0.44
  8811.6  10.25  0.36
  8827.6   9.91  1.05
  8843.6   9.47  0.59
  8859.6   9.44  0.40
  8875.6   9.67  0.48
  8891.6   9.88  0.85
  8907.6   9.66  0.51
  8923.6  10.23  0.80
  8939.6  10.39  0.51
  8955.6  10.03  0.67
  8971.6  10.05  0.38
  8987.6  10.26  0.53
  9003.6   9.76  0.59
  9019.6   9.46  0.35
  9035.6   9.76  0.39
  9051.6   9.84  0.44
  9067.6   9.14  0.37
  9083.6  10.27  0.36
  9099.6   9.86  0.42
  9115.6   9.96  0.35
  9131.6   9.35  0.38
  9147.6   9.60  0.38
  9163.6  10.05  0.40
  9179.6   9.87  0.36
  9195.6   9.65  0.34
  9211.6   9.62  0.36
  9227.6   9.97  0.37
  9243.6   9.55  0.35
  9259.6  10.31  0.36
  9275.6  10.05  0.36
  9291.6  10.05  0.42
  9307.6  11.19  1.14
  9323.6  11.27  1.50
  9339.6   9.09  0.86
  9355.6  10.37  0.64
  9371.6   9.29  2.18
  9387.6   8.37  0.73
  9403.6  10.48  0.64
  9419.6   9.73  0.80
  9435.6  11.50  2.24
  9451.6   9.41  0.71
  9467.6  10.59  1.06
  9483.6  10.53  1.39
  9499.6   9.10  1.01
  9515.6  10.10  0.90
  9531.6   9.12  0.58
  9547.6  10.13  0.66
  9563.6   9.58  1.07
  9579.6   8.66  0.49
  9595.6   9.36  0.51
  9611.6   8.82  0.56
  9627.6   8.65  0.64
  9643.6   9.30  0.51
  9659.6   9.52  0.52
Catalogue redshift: 0.18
